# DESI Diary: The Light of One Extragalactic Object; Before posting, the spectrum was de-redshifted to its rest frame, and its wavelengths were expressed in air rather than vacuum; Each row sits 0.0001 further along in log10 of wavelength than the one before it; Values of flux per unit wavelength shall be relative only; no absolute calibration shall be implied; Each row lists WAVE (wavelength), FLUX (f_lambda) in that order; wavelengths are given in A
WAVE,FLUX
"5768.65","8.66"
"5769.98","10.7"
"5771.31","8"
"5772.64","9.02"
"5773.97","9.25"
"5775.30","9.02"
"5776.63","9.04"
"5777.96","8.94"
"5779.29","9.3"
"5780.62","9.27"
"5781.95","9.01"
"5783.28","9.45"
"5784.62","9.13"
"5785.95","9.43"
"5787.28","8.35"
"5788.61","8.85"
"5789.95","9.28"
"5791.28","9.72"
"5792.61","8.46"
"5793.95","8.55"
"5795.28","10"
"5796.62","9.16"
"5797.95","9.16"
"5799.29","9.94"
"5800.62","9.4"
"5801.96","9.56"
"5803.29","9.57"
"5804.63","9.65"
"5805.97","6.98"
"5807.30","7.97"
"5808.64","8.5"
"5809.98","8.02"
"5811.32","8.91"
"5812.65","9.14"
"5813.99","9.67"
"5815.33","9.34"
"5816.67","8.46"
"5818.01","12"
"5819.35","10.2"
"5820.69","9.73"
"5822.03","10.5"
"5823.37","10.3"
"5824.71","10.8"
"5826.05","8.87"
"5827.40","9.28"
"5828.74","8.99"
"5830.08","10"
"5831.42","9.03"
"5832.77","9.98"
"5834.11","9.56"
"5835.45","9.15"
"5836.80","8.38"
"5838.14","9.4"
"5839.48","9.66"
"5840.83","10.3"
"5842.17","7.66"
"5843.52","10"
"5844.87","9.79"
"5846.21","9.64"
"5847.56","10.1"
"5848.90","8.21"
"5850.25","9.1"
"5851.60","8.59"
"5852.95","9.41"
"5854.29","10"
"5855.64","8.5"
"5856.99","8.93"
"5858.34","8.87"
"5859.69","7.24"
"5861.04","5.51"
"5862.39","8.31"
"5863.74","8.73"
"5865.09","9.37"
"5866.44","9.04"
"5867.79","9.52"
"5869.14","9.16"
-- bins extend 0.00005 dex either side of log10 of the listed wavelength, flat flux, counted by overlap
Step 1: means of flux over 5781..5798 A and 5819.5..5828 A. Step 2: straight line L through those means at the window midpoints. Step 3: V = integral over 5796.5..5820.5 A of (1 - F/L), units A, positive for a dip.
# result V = 0.9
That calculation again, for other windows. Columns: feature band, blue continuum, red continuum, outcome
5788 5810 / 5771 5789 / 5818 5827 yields 1.2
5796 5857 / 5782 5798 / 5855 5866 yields -5.0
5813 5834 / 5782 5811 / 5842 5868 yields -2.0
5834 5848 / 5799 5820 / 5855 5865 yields -1.5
